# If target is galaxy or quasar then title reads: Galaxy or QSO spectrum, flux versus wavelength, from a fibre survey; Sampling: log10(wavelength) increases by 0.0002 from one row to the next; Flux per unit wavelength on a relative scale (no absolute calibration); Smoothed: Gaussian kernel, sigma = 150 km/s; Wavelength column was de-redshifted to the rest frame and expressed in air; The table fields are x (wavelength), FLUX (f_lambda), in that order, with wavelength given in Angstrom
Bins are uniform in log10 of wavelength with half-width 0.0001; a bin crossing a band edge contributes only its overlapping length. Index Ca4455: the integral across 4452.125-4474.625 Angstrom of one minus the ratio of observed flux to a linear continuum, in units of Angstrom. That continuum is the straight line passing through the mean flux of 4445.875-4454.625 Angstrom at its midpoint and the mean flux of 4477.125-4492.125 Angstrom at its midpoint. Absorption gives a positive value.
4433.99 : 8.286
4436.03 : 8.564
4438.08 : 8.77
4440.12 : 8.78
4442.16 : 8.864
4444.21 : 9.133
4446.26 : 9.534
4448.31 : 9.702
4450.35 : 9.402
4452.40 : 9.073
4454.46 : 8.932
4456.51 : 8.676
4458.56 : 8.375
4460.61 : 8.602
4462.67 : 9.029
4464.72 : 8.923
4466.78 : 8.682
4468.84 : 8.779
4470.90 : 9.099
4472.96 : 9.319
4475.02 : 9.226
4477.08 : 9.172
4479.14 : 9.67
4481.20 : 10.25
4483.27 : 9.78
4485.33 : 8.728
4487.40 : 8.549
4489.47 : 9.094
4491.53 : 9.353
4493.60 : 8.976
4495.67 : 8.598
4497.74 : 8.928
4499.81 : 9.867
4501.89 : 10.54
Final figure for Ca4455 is 1.2 Angstrom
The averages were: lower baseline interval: 9.35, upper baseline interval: 9.34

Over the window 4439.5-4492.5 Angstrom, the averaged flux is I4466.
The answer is 9.11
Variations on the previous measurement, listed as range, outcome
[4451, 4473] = 8.85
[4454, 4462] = 8.65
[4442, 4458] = 9.16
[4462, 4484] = 9.26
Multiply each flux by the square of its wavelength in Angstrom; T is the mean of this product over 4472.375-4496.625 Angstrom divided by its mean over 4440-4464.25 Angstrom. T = 1.04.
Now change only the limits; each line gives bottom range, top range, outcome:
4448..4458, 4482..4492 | 1.02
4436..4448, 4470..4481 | 1.06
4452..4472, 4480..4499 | 1.05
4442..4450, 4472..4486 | 1.03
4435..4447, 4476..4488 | 1.07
